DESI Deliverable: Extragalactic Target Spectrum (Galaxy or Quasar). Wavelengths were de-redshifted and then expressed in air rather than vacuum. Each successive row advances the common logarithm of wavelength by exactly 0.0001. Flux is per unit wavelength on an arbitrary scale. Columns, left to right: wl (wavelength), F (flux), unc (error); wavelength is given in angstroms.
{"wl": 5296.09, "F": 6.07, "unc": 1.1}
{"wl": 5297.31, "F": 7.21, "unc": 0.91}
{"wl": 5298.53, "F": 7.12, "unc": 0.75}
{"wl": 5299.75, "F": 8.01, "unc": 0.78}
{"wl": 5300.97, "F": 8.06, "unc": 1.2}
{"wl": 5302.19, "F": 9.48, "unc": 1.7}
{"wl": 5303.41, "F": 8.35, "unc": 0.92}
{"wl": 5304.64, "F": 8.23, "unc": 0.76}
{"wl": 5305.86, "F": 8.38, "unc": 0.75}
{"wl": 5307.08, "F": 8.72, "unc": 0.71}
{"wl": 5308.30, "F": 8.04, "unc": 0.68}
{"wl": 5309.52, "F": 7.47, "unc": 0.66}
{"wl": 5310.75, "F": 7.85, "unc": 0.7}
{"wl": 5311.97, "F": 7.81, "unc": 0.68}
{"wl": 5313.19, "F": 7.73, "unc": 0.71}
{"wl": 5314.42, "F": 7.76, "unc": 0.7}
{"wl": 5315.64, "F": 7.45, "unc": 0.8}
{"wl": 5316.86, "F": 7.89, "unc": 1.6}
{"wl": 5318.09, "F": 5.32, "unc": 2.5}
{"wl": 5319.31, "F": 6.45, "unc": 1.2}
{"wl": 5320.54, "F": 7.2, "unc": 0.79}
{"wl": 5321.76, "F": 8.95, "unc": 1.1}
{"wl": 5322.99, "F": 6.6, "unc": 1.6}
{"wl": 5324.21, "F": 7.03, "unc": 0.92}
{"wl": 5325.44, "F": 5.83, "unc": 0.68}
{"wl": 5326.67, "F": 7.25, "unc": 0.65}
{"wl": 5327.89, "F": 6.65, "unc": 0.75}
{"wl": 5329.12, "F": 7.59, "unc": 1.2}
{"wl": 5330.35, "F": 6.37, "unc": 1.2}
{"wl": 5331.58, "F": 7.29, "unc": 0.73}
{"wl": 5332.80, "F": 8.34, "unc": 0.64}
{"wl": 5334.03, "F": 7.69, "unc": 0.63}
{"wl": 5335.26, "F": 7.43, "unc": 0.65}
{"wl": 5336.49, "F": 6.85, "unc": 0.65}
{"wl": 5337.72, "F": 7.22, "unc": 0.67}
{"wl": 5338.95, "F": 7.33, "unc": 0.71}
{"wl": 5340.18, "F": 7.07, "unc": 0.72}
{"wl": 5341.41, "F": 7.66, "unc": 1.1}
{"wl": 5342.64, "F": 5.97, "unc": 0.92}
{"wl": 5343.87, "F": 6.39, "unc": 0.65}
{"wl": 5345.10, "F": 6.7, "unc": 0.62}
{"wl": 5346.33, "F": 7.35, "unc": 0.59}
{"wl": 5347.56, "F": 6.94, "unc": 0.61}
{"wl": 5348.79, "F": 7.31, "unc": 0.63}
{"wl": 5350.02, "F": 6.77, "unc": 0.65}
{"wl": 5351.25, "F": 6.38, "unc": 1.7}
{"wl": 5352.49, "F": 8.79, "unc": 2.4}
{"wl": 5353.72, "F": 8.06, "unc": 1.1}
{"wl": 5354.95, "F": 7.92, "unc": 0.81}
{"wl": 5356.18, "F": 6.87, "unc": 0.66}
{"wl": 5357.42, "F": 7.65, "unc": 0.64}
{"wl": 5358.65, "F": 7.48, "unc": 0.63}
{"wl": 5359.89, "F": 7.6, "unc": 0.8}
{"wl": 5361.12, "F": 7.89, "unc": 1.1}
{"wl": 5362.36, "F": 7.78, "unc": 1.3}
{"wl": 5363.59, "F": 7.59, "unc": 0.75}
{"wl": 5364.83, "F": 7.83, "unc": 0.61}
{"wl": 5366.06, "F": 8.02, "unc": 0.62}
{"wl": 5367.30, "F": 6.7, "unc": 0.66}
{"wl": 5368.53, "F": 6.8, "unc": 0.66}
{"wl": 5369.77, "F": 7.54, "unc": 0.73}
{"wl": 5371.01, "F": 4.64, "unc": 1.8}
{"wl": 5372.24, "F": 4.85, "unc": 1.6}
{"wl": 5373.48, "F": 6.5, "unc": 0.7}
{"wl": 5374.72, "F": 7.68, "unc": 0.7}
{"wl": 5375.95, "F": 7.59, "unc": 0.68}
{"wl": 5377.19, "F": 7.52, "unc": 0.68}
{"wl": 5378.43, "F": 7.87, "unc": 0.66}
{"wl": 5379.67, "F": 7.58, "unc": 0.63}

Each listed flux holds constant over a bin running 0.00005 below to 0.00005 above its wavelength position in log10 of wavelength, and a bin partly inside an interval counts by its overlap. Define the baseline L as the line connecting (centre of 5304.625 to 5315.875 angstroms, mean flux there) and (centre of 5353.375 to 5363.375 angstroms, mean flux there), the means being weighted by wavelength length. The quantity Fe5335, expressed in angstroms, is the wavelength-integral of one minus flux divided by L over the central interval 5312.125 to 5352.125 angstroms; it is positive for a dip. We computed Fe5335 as 3.6 angstroms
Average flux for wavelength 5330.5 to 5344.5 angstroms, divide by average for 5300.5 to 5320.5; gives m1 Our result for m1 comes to 0.9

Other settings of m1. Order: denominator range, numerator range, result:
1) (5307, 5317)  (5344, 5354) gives 0.92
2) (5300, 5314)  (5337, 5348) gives 0.85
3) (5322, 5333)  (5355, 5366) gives 1.09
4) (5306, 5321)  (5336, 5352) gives 0.92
